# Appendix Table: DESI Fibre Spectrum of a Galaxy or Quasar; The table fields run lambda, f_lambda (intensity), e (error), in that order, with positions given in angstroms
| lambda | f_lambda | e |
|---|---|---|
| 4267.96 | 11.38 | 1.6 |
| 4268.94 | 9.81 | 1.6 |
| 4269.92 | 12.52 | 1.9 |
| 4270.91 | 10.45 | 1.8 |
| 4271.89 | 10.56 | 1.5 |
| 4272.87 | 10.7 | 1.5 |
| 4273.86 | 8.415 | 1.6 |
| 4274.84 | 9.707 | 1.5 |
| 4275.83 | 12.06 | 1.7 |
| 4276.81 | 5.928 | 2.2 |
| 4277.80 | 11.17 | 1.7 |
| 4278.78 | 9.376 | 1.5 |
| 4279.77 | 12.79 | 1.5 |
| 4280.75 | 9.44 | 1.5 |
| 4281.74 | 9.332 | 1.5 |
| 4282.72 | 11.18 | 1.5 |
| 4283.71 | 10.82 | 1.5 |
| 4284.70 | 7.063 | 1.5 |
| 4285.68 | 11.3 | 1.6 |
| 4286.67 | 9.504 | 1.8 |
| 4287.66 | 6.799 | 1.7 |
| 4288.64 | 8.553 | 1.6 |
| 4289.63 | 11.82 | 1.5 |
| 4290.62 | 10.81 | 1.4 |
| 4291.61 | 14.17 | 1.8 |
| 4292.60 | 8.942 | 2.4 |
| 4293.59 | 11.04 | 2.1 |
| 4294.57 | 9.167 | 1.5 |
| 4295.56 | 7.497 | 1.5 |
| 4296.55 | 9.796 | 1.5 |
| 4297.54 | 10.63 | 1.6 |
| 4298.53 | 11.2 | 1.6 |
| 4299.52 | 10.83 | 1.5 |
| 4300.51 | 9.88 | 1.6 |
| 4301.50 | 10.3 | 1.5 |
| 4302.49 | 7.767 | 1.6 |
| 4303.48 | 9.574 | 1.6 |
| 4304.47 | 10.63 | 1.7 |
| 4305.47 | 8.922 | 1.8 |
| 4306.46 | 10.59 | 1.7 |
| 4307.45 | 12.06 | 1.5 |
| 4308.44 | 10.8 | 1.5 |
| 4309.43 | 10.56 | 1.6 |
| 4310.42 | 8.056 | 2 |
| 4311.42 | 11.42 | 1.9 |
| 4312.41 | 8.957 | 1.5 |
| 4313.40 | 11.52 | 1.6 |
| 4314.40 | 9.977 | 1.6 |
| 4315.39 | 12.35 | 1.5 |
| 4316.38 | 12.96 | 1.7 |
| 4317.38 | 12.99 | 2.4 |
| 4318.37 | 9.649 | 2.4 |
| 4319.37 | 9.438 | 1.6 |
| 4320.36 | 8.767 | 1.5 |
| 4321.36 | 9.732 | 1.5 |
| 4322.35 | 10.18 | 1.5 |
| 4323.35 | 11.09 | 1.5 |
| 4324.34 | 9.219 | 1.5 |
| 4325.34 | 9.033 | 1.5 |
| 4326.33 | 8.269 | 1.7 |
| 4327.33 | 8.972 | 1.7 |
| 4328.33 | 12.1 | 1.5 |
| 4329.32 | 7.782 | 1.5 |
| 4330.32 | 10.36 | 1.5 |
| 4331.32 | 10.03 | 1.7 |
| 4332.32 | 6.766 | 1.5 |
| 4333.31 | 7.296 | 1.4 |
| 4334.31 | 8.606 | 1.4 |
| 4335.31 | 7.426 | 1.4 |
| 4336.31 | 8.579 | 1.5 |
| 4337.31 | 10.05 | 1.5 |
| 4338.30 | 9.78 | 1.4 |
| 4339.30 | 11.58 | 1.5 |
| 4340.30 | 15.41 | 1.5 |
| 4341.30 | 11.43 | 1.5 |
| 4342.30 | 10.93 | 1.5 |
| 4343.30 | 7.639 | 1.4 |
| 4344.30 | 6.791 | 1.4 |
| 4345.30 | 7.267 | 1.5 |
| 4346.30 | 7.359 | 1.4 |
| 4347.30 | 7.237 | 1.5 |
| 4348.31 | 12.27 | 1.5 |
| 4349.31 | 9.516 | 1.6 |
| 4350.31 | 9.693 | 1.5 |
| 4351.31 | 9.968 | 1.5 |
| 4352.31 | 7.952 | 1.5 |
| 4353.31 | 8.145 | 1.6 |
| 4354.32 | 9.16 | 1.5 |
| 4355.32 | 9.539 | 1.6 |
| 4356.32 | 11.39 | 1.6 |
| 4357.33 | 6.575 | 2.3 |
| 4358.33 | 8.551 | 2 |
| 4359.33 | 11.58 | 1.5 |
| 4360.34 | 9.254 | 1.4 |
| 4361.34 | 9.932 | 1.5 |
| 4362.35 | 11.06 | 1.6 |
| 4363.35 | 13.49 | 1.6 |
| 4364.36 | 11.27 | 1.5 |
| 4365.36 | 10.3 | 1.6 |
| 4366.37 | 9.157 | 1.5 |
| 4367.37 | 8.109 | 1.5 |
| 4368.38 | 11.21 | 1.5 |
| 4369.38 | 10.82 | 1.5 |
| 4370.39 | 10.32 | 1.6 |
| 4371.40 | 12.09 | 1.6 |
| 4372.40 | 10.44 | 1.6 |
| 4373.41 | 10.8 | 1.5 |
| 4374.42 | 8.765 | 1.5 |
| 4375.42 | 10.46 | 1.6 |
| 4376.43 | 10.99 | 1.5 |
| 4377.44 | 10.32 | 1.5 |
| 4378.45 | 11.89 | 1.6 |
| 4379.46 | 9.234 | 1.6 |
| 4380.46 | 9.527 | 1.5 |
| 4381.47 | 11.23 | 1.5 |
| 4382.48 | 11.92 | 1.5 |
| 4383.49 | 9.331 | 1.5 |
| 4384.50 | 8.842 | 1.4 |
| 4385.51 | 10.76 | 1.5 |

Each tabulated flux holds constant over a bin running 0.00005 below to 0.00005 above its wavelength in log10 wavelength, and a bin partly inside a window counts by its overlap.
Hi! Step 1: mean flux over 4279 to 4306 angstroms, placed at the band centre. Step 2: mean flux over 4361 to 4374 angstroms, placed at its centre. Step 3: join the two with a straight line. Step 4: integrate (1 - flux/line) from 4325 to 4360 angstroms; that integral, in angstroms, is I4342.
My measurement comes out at 3.9 angstroms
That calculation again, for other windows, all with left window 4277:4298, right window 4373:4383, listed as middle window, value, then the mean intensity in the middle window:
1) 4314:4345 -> 1.2 angstroms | 9.83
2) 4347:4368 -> 1.3 angstroms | 9.75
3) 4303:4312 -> -0.1 angstroms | 10.3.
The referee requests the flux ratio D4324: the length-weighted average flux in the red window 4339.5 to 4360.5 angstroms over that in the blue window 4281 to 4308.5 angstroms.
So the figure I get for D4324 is 0.94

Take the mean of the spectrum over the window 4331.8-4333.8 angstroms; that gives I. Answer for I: 7.08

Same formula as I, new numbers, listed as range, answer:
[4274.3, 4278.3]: 9.71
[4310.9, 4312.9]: 10.2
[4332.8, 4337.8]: 8.38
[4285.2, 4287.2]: 10.3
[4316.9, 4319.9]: 10.7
